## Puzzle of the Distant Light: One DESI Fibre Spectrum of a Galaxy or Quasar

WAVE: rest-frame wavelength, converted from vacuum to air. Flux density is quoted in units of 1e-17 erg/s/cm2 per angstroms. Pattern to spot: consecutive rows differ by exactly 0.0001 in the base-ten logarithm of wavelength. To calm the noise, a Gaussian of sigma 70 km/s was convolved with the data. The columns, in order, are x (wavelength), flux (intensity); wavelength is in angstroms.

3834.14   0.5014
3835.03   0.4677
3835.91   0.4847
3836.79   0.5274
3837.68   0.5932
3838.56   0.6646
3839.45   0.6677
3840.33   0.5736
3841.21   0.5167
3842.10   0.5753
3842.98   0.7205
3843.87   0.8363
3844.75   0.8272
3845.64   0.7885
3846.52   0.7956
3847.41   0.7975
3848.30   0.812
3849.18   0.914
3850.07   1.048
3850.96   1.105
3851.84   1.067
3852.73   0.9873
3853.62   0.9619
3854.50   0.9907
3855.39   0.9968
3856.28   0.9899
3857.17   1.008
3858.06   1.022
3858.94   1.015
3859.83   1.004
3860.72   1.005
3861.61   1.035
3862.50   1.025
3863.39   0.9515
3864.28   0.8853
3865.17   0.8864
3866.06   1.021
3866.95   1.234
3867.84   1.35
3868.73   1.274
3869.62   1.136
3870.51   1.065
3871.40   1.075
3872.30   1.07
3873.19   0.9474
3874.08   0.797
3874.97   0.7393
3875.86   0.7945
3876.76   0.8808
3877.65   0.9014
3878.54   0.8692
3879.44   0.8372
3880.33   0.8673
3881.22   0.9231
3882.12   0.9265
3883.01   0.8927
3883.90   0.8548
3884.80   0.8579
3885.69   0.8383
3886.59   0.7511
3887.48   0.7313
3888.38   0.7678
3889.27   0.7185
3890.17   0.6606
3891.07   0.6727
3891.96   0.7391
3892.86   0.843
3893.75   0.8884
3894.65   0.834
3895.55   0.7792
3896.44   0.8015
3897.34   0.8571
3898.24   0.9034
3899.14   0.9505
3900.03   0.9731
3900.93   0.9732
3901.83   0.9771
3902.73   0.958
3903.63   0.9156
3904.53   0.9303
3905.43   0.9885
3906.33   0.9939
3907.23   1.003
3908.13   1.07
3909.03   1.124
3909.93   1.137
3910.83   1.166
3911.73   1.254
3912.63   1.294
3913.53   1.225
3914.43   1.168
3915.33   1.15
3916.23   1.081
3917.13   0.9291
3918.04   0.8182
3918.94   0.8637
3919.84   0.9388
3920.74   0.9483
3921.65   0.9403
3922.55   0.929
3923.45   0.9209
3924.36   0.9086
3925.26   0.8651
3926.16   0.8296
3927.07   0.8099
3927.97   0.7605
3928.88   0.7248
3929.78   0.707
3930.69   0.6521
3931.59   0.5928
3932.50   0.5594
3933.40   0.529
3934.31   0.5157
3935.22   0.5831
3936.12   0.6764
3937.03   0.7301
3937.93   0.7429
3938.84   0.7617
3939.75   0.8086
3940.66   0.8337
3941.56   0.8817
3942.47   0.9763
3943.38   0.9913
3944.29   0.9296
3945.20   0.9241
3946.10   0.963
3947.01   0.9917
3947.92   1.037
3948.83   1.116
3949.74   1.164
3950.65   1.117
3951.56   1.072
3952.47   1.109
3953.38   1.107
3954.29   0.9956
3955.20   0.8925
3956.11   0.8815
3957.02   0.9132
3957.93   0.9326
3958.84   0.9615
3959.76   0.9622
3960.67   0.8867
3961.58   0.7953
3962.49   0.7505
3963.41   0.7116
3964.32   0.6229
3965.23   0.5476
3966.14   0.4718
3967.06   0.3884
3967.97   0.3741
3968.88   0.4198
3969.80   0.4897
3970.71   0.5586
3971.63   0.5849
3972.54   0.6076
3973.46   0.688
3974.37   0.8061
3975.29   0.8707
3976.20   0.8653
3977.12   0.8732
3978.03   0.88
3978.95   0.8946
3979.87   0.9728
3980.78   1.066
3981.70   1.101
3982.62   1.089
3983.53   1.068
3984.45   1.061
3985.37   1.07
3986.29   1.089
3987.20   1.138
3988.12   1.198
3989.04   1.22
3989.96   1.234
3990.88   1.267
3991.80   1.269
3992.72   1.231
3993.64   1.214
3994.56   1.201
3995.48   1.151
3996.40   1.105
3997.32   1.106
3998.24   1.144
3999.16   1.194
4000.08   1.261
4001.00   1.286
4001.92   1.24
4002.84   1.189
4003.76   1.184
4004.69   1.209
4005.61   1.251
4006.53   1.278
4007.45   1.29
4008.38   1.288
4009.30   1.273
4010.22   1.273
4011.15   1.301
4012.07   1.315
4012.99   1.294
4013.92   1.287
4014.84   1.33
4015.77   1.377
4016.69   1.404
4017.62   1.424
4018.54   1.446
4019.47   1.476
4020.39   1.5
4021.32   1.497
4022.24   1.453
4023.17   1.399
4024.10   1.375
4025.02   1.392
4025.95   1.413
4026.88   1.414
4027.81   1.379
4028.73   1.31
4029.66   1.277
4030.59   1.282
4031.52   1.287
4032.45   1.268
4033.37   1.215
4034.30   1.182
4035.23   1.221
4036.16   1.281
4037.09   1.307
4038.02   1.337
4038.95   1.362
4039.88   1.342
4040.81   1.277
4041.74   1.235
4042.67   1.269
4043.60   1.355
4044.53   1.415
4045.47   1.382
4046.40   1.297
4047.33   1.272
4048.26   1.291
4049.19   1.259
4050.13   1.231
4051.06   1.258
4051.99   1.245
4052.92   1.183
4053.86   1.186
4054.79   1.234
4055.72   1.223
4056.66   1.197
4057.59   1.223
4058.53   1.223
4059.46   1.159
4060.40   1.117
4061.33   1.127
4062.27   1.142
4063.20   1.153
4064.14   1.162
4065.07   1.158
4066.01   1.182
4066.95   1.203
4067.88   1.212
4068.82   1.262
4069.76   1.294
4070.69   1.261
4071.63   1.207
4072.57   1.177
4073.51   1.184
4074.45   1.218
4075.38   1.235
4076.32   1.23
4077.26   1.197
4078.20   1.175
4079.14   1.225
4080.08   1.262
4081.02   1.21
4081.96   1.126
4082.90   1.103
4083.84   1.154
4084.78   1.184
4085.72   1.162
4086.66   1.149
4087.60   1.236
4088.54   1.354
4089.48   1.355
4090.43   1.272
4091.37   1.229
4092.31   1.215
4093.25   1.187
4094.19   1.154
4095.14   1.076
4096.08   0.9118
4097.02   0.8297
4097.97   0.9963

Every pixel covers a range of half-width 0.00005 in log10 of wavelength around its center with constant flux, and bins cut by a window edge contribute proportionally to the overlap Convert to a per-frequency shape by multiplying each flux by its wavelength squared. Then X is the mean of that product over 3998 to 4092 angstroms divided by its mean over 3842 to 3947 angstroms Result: 1.5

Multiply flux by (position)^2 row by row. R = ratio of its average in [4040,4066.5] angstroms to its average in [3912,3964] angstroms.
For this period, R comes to 1.46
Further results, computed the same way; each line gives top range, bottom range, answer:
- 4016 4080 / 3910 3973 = 1.59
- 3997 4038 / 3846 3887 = 1.47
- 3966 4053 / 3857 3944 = 1.37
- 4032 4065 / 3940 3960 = 1.33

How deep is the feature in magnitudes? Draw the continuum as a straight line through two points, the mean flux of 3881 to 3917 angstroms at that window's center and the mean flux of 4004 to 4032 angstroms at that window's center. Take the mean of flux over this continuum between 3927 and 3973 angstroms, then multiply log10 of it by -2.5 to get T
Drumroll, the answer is 0.38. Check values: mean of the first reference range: 0.94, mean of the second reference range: 1.35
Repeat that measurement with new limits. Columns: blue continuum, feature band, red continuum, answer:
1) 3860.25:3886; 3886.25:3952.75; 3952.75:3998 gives 0.051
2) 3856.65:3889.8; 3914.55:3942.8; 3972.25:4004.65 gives 0.242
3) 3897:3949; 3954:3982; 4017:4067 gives 0.348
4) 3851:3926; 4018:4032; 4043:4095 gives -0.204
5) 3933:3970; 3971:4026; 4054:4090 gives -0.207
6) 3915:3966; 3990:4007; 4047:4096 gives -0.195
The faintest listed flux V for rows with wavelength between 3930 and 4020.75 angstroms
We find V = 0.3741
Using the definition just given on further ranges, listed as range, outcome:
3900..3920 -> 0.8182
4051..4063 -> 1.117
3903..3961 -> 0.5157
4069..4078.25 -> 1.175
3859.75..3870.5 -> 0.8853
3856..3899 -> 0.6606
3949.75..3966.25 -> 0.4718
